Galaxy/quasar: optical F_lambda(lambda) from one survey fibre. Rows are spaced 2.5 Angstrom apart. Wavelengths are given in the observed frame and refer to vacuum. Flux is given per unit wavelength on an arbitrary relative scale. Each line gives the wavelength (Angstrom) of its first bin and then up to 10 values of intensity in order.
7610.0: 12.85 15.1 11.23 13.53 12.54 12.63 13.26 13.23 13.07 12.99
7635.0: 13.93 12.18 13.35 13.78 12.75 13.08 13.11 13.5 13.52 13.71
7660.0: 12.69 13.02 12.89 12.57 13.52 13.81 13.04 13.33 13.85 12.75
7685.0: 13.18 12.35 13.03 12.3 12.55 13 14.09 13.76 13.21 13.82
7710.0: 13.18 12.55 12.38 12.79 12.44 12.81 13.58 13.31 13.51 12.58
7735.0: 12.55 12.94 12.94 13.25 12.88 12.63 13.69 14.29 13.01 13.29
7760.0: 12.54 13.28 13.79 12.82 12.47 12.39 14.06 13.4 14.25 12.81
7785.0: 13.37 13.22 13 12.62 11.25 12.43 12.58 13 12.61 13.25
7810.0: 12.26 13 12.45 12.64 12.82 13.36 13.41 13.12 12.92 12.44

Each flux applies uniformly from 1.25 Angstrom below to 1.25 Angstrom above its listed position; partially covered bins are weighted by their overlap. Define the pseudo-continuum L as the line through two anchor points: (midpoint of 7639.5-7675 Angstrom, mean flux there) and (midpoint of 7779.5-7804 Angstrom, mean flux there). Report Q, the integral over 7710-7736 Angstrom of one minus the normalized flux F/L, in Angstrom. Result 0.3 Angstrom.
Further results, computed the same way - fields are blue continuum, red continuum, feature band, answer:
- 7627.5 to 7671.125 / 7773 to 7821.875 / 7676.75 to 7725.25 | 0.1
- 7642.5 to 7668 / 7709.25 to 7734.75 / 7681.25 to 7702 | 0.1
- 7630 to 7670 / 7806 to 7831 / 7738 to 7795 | -0.6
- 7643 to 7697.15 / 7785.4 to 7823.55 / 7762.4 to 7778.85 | -0.5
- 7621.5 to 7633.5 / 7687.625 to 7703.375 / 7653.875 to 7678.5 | -0.3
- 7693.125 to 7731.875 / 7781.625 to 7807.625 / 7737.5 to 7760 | -0.4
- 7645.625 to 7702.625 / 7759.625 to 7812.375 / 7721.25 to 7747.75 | 0.0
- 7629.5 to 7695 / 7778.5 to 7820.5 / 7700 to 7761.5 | -0.7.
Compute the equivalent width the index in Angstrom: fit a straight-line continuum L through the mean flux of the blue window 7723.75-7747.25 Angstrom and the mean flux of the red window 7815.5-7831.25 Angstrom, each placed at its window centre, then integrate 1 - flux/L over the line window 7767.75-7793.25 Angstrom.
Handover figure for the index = -0.2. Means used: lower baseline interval 13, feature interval 13.2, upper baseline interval 13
